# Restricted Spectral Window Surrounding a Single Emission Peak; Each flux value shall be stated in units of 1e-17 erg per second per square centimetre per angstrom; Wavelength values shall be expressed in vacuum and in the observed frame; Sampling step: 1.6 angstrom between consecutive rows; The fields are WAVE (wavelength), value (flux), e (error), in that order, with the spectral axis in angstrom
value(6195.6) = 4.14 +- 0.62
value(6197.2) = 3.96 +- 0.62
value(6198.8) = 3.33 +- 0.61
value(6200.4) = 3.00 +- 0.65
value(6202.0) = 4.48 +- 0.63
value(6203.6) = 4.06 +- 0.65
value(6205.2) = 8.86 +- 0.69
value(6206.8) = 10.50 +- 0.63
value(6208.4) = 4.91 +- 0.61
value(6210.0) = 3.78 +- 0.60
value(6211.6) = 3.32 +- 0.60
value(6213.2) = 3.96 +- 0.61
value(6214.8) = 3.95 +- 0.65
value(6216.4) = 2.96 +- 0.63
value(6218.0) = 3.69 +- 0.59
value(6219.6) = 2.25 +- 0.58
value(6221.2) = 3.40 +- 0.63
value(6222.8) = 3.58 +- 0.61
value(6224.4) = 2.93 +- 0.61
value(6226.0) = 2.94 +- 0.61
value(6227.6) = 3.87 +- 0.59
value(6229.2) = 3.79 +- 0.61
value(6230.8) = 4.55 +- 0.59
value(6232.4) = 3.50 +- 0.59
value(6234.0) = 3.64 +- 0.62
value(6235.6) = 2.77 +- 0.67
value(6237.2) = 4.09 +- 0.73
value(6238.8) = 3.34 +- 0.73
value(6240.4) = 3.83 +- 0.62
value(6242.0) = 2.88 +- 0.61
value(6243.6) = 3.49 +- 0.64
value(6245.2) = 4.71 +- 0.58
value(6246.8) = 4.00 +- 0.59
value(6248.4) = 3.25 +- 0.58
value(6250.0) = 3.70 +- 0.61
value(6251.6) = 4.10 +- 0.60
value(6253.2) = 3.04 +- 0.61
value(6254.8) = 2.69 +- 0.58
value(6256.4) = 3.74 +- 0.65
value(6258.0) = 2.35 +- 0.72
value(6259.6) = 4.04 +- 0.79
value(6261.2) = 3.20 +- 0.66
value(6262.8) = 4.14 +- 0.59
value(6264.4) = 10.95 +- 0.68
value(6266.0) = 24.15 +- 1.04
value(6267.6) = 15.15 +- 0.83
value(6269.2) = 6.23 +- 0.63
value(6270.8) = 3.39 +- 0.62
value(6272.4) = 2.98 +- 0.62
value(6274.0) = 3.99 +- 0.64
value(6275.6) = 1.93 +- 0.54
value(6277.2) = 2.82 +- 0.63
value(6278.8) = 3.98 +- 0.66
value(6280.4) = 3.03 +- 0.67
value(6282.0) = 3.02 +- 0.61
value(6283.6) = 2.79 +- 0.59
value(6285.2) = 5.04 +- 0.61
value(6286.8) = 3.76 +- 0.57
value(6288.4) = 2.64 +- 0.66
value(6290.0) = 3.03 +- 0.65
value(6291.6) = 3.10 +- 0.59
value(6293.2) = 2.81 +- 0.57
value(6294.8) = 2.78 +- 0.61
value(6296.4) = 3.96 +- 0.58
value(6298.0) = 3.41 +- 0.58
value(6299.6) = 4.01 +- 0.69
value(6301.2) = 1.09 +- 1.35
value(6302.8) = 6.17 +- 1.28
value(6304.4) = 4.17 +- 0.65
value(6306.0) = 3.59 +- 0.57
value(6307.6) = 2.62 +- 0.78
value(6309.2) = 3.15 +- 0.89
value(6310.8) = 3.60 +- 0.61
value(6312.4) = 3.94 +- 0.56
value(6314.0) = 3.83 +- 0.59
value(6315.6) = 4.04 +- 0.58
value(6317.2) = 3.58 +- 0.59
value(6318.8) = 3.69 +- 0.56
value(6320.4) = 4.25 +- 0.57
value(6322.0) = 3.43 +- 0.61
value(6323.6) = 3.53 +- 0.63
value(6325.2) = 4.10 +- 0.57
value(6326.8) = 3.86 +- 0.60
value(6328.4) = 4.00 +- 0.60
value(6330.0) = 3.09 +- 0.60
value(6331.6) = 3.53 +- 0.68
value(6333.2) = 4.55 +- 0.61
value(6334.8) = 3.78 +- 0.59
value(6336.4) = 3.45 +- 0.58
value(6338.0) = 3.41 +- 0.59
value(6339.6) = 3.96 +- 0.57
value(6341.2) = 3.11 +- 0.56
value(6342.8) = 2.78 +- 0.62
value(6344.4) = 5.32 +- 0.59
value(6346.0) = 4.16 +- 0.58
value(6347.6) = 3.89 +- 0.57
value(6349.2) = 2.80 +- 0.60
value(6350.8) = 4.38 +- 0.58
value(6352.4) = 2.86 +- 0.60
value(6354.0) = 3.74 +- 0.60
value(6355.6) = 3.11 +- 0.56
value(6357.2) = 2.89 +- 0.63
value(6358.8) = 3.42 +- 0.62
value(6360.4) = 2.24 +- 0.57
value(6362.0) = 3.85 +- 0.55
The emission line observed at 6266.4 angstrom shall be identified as [O III]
